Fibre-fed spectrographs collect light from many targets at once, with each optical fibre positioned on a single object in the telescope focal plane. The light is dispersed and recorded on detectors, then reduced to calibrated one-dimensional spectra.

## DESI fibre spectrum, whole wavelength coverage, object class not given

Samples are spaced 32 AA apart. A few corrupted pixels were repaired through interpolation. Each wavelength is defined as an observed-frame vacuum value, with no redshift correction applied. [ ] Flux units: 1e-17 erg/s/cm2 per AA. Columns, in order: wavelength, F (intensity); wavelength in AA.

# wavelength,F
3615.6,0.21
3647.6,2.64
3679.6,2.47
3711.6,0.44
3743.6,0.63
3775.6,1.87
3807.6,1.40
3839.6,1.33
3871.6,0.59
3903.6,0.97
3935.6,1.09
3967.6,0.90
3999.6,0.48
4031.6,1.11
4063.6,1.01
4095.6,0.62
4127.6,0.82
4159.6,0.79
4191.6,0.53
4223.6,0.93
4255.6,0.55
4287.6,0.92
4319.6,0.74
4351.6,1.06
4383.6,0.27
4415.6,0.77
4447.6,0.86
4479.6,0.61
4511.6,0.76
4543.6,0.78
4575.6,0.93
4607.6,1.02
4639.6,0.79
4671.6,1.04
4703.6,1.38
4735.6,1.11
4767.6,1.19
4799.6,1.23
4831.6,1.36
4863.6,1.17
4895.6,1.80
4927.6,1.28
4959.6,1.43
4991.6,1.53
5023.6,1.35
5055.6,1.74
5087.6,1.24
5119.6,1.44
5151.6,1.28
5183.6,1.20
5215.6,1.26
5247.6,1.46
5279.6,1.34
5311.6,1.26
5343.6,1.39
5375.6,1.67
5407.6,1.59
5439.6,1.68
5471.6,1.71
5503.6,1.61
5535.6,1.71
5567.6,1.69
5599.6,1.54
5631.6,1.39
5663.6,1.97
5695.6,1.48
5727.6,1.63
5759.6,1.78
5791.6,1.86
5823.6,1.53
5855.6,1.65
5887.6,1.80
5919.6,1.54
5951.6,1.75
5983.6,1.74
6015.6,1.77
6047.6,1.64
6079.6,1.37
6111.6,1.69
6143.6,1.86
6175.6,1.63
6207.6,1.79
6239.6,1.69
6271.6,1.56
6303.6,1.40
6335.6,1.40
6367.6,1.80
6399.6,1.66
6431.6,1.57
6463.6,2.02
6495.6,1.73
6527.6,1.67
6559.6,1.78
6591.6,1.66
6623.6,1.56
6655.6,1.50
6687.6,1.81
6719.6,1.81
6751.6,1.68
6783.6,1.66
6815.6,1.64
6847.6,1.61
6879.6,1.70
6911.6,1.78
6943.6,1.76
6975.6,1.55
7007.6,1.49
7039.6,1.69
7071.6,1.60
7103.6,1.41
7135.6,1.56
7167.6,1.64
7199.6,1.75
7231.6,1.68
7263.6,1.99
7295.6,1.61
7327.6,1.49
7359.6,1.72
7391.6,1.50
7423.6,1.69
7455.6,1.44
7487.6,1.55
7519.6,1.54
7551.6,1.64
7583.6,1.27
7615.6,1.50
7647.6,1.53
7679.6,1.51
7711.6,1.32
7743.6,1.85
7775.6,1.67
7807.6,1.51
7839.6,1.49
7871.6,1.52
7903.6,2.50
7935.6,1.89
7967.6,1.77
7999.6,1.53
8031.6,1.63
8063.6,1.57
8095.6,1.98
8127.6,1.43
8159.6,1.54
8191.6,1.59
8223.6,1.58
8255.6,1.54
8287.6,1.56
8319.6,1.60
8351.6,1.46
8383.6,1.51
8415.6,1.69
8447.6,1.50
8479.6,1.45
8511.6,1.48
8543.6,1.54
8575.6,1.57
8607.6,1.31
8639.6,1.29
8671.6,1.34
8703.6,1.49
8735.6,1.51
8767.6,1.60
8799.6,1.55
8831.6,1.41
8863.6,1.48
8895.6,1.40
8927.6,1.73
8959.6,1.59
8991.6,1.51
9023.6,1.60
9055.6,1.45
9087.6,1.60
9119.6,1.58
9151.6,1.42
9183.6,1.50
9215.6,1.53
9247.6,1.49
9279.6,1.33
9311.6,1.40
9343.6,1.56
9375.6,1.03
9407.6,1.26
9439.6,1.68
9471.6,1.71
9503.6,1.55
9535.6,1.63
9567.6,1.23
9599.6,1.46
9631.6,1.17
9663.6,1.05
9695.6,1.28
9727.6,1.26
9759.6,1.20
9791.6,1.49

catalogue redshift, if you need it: 0.204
